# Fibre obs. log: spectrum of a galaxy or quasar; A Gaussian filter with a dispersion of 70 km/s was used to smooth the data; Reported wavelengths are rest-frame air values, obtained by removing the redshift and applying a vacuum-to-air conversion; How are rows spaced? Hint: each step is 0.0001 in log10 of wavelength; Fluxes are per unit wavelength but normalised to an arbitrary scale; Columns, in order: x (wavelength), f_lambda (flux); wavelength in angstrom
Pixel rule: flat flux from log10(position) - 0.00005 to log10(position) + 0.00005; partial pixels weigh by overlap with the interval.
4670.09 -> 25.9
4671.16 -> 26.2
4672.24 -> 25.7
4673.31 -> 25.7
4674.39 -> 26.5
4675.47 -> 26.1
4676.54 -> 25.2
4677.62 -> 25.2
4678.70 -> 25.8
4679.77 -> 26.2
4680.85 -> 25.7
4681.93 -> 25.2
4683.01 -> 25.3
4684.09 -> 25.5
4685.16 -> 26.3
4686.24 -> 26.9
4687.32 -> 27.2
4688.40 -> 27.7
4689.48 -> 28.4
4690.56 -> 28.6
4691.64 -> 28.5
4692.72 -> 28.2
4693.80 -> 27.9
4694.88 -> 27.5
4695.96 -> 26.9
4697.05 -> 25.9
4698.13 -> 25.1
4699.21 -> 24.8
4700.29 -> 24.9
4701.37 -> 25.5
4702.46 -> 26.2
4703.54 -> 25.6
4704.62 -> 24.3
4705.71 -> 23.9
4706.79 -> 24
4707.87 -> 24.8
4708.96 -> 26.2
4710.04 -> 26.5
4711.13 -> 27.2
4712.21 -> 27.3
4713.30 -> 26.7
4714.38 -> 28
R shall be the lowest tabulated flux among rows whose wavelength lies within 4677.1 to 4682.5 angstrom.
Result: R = 25.2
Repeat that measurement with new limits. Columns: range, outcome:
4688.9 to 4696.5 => 26.9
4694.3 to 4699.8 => 24.8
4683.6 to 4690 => 25.5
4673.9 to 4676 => 26.1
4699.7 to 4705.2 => 24.3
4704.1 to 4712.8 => 23.9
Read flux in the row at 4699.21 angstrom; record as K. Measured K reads 24.8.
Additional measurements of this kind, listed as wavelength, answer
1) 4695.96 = 26.9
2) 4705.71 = 23.9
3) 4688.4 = 27.7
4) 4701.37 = 25.5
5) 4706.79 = 24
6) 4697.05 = 25.9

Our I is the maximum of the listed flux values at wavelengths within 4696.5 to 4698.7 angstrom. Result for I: 25.9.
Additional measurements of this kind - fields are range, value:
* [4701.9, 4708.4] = 26.2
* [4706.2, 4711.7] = 27.2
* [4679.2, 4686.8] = 26.9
